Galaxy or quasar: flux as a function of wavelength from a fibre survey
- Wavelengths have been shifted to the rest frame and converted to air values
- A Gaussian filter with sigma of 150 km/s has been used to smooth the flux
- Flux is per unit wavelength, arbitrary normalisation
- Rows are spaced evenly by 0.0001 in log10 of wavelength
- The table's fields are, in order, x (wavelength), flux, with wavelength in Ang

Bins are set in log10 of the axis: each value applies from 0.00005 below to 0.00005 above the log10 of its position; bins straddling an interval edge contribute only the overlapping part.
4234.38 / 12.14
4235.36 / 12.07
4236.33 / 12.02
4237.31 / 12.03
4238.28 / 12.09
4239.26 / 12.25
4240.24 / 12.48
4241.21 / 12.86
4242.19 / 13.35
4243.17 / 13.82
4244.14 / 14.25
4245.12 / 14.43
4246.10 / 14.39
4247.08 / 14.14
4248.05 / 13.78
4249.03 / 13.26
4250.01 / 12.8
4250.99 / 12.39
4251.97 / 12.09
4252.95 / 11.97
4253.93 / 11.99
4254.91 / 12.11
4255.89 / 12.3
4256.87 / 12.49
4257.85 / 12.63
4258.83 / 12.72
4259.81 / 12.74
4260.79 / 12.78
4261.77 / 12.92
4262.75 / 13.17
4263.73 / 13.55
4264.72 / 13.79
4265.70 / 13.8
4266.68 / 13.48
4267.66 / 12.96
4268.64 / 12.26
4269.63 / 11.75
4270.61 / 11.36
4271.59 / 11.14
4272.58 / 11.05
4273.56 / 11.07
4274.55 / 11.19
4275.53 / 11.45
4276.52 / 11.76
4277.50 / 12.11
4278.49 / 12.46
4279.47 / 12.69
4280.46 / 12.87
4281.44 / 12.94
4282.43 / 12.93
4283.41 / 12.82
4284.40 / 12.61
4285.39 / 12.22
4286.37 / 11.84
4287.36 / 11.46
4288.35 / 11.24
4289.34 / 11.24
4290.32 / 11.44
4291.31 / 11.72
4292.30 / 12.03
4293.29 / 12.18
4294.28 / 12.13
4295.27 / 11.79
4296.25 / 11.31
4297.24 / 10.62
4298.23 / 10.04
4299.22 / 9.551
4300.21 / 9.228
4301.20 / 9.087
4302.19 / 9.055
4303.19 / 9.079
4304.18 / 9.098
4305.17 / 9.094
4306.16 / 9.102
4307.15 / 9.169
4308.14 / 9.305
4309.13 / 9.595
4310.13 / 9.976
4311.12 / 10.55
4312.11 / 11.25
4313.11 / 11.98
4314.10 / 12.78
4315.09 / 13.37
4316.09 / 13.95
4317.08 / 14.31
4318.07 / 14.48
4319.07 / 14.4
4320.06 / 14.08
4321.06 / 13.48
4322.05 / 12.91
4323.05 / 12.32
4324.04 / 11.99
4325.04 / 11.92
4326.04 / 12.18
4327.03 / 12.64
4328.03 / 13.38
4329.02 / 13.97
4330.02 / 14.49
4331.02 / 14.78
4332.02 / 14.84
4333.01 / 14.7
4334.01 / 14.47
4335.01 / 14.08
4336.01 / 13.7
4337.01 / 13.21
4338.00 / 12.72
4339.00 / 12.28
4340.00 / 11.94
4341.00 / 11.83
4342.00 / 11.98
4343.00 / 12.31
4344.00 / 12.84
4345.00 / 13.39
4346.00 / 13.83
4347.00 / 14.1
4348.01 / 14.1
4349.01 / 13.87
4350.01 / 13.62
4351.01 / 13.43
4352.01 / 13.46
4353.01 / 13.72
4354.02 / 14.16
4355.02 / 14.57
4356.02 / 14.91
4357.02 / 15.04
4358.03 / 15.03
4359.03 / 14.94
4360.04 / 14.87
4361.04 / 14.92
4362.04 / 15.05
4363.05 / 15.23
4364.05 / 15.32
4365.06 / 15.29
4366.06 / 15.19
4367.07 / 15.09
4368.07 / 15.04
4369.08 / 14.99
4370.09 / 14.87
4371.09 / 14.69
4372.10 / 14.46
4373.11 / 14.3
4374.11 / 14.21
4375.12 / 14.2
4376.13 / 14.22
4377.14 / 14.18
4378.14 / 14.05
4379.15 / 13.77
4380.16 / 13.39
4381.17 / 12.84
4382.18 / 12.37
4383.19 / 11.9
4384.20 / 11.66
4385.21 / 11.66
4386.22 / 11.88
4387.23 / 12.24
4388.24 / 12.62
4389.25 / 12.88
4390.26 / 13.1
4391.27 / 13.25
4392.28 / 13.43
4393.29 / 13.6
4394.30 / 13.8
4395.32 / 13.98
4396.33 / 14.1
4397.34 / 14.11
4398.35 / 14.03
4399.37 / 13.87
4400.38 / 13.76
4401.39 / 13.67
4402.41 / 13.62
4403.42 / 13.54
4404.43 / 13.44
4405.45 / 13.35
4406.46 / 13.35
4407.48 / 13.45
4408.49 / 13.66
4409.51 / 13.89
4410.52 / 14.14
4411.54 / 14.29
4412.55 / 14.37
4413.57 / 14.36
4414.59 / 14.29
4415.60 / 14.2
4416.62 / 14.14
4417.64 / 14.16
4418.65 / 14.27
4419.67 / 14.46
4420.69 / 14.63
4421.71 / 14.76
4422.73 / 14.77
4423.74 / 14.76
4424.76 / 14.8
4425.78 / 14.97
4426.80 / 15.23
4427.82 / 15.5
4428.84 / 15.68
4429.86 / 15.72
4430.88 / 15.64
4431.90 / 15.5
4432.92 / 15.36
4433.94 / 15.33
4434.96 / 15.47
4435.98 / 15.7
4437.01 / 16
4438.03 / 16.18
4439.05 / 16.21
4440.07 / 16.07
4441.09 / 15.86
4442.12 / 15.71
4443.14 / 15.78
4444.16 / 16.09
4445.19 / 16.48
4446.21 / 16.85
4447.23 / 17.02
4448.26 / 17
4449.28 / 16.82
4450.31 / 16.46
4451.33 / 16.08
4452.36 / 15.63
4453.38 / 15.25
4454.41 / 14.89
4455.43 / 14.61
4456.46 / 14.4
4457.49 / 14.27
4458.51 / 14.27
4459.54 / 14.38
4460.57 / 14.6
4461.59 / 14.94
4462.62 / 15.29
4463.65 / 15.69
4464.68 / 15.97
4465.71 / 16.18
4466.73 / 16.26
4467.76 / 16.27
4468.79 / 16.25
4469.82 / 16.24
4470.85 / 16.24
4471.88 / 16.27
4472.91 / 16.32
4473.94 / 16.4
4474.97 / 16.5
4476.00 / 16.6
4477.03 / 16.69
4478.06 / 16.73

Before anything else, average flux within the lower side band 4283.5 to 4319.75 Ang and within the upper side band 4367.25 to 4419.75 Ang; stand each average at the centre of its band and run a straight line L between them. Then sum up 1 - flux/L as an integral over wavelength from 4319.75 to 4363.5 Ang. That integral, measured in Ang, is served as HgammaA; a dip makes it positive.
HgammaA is -4.9 Ang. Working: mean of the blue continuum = 11.2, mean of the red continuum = 13.7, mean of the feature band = 13.7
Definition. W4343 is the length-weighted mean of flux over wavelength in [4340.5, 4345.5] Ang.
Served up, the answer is 12.5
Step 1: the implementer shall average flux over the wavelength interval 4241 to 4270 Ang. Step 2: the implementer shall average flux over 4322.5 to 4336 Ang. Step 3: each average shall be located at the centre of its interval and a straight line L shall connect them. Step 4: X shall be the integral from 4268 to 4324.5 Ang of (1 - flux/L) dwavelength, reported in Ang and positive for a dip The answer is 7.4 Ang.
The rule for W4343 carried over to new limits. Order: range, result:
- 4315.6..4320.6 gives 14.2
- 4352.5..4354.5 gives 13.9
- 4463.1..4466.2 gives 15.9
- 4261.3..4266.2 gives 13.4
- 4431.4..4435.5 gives 15.4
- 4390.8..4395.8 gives 13.6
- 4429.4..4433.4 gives 15.6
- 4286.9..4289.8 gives 11.3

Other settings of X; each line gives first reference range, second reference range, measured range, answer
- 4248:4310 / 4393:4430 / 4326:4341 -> -1.0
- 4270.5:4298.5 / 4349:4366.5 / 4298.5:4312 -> 3.4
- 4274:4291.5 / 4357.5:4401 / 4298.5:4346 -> 2.5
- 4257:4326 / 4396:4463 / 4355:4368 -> -1.6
